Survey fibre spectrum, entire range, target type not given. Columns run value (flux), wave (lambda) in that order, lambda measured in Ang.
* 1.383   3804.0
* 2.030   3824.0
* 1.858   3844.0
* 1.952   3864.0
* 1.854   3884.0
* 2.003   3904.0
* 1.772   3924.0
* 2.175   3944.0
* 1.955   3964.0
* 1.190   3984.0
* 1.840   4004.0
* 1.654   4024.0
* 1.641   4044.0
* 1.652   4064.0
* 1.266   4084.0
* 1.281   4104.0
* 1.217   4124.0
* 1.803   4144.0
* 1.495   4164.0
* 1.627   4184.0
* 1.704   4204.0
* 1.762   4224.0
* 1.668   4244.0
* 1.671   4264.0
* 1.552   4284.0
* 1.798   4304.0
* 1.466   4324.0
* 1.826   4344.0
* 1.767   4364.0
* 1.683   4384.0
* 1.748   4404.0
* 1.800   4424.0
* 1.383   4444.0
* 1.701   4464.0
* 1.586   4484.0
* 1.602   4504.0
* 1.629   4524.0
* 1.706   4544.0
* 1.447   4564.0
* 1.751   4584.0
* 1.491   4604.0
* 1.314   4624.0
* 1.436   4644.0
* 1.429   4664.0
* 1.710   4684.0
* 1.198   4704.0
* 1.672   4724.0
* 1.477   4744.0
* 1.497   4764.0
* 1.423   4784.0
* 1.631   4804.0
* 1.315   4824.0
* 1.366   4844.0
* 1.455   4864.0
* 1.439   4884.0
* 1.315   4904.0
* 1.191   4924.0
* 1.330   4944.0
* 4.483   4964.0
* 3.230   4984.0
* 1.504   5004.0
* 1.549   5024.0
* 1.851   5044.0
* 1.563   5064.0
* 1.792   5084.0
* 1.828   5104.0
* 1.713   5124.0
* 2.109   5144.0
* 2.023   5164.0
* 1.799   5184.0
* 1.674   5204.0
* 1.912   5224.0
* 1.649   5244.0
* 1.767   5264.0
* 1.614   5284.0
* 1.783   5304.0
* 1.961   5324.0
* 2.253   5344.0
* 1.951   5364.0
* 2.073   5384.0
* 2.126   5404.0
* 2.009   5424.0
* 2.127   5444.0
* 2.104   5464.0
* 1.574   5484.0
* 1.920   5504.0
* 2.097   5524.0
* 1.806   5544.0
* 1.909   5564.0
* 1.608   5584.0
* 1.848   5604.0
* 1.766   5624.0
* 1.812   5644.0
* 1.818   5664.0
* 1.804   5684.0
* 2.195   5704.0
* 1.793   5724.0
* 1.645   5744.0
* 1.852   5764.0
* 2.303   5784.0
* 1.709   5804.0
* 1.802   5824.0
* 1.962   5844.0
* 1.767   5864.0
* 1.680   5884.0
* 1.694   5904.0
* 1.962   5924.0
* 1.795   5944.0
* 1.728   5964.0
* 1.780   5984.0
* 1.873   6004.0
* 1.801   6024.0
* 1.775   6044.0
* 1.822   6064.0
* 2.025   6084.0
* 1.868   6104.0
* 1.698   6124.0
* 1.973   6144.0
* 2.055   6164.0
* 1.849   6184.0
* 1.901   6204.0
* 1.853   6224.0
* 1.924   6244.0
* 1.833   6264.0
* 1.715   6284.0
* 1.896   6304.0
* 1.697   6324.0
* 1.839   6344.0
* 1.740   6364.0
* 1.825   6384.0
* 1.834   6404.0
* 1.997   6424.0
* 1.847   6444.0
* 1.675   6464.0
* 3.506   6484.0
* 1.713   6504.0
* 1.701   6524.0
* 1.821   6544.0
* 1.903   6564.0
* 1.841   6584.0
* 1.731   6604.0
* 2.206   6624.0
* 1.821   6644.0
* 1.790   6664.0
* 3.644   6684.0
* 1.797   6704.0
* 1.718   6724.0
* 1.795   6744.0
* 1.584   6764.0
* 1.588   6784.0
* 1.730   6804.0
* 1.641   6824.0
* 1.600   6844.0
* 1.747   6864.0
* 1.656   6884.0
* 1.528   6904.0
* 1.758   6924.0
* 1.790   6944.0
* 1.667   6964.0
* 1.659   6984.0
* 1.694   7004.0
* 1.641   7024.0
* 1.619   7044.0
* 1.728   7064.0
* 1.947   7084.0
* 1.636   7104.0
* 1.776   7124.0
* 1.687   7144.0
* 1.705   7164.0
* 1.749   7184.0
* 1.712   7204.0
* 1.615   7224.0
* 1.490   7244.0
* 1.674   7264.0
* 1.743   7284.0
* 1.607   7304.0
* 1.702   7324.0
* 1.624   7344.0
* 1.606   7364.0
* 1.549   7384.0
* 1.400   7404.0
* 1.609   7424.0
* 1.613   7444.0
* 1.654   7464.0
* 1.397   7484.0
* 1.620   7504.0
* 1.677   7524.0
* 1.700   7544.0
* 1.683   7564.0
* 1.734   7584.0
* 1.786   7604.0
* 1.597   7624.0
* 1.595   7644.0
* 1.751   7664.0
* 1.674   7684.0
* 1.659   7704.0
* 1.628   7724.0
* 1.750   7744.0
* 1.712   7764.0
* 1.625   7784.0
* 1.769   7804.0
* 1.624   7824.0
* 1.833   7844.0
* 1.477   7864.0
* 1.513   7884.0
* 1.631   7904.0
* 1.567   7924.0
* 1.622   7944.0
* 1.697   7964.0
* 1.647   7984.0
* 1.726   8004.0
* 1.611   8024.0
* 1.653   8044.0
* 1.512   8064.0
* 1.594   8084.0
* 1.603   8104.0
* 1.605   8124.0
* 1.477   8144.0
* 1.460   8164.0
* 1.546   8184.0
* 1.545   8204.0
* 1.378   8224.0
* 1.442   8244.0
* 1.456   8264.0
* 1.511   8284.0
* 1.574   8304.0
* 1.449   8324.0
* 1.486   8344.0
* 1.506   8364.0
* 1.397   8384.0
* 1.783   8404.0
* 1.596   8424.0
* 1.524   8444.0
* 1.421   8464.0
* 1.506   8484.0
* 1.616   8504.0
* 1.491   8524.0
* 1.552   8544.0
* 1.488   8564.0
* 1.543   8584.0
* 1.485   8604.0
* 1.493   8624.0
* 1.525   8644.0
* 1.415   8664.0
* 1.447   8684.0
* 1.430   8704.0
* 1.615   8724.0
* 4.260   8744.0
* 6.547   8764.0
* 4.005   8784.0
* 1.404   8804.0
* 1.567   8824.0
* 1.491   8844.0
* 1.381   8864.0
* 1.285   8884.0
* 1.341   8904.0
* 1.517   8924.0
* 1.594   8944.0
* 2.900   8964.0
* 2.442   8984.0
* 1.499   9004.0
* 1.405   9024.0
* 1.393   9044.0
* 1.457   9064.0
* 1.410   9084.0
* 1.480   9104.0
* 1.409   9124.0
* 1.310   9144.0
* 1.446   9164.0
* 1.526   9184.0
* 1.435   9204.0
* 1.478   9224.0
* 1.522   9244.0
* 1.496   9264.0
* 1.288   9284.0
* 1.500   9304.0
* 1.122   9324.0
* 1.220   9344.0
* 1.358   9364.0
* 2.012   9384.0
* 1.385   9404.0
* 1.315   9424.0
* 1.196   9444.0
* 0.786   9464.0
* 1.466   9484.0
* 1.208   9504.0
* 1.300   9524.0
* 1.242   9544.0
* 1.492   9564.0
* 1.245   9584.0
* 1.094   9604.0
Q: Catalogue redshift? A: 0.33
